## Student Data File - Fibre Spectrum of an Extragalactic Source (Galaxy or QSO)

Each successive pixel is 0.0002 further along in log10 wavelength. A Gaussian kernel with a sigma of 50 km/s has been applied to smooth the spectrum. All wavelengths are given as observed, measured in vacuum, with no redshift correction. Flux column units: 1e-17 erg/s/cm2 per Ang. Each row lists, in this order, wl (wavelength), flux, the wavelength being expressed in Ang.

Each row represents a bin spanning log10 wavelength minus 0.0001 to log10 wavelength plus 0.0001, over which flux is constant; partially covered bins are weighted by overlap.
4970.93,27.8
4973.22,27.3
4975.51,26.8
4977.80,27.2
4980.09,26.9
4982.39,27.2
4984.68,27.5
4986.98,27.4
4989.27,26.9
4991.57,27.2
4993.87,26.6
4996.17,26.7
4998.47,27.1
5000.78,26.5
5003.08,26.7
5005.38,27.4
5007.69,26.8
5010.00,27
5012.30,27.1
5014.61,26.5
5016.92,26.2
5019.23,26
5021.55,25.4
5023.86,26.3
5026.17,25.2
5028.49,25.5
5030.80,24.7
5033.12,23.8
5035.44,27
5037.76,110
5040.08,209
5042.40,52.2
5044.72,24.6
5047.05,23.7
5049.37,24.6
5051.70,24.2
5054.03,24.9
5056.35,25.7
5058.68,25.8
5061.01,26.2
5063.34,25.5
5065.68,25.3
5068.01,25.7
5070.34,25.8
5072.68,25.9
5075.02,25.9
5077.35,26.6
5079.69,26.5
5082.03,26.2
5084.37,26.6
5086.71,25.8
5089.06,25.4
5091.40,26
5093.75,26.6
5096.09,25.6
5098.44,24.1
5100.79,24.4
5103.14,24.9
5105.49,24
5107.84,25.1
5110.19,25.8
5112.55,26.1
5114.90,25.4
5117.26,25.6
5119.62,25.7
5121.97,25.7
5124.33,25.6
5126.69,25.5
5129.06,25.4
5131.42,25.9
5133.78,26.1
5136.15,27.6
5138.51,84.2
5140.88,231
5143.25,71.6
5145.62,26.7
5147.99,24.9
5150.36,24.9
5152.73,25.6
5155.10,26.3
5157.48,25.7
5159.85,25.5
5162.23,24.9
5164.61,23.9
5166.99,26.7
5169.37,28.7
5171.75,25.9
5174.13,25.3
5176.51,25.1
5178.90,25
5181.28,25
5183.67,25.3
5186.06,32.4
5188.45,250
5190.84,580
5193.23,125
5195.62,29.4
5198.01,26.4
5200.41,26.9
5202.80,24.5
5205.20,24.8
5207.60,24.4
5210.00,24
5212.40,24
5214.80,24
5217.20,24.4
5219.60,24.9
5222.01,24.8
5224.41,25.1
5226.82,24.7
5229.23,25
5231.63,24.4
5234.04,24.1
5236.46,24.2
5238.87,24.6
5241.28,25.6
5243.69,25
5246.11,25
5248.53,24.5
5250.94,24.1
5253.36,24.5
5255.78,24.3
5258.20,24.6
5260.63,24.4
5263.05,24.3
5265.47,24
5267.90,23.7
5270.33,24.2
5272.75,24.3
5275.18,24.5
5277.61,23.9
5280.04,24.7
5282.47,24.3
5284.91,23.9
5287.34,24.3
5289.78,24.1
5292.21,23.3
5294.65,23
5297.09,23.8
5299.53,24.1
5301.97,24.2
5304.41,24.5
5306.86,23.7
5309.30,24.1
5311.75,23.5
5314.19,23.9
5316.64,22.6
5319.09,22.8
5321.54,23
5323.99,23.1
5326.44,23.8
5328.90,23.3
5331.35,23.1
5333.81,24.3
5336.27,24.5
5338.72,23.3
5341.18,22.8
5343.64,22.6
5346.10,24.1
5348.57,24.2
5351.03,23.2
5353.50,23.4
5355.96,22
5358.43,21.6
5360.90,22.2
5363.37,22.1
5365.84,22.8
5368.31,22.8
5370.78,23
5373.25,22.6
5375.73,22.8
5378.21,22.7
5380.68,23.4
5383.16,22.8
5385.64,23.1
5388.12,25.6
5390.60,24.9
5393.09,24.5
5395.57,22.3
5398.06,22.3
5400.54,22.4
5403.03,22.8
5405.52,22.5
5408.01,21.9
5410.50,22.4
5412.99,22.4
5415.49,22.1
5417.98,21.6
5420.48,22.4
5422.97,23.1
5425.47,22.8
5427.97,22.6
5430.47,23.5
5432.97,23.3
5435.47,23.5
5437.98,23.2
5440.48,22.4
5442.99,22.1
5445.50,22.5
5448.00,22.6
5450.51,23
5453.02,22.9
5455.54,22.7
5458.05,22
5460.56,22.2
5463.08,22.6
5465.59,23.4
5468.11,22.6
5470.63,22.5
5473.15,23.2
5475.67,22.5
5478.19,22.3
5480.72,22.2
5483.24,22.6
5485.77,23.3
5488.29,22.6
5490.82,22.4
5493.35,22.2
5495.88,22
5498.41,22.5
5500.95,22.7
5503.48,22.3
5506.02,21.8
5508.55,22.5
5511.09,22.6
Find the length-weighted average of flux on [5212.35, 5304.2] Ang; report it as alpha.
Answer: 24.3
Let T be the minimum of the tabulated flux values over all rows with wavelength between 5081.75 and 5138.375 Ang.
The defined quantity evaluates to 24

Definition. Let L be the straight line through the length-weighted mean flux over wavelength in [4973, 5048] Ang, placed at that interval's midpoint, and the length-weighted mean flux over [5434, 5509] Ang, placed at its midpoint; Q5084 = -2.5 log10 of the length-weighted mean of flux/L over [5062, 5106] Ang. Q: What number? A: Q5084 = 0.29 mag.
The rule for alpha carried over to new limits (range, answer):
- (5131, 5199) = 67.8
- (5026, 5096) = 35.3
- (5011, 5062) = 38.9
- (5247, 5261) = 24.4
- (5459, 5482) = 22.6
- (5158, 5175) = 25.9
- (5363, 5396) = 23.3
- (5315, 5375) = 23.1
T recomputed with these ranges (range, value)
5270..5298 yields 23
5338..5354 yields 22.6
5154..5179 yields 23.9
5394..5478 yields 21.6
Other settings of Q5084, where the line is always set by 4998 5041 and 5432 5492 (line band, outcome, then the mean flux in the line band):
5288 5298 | 0.23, 23.6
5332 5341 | 0.15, 23.8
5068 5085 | 0.39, 26.2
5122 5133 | 0.35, 25.6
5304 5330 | 0.20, 23.4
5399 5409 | 0.11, 22.4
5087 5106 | 0.41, 25.2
